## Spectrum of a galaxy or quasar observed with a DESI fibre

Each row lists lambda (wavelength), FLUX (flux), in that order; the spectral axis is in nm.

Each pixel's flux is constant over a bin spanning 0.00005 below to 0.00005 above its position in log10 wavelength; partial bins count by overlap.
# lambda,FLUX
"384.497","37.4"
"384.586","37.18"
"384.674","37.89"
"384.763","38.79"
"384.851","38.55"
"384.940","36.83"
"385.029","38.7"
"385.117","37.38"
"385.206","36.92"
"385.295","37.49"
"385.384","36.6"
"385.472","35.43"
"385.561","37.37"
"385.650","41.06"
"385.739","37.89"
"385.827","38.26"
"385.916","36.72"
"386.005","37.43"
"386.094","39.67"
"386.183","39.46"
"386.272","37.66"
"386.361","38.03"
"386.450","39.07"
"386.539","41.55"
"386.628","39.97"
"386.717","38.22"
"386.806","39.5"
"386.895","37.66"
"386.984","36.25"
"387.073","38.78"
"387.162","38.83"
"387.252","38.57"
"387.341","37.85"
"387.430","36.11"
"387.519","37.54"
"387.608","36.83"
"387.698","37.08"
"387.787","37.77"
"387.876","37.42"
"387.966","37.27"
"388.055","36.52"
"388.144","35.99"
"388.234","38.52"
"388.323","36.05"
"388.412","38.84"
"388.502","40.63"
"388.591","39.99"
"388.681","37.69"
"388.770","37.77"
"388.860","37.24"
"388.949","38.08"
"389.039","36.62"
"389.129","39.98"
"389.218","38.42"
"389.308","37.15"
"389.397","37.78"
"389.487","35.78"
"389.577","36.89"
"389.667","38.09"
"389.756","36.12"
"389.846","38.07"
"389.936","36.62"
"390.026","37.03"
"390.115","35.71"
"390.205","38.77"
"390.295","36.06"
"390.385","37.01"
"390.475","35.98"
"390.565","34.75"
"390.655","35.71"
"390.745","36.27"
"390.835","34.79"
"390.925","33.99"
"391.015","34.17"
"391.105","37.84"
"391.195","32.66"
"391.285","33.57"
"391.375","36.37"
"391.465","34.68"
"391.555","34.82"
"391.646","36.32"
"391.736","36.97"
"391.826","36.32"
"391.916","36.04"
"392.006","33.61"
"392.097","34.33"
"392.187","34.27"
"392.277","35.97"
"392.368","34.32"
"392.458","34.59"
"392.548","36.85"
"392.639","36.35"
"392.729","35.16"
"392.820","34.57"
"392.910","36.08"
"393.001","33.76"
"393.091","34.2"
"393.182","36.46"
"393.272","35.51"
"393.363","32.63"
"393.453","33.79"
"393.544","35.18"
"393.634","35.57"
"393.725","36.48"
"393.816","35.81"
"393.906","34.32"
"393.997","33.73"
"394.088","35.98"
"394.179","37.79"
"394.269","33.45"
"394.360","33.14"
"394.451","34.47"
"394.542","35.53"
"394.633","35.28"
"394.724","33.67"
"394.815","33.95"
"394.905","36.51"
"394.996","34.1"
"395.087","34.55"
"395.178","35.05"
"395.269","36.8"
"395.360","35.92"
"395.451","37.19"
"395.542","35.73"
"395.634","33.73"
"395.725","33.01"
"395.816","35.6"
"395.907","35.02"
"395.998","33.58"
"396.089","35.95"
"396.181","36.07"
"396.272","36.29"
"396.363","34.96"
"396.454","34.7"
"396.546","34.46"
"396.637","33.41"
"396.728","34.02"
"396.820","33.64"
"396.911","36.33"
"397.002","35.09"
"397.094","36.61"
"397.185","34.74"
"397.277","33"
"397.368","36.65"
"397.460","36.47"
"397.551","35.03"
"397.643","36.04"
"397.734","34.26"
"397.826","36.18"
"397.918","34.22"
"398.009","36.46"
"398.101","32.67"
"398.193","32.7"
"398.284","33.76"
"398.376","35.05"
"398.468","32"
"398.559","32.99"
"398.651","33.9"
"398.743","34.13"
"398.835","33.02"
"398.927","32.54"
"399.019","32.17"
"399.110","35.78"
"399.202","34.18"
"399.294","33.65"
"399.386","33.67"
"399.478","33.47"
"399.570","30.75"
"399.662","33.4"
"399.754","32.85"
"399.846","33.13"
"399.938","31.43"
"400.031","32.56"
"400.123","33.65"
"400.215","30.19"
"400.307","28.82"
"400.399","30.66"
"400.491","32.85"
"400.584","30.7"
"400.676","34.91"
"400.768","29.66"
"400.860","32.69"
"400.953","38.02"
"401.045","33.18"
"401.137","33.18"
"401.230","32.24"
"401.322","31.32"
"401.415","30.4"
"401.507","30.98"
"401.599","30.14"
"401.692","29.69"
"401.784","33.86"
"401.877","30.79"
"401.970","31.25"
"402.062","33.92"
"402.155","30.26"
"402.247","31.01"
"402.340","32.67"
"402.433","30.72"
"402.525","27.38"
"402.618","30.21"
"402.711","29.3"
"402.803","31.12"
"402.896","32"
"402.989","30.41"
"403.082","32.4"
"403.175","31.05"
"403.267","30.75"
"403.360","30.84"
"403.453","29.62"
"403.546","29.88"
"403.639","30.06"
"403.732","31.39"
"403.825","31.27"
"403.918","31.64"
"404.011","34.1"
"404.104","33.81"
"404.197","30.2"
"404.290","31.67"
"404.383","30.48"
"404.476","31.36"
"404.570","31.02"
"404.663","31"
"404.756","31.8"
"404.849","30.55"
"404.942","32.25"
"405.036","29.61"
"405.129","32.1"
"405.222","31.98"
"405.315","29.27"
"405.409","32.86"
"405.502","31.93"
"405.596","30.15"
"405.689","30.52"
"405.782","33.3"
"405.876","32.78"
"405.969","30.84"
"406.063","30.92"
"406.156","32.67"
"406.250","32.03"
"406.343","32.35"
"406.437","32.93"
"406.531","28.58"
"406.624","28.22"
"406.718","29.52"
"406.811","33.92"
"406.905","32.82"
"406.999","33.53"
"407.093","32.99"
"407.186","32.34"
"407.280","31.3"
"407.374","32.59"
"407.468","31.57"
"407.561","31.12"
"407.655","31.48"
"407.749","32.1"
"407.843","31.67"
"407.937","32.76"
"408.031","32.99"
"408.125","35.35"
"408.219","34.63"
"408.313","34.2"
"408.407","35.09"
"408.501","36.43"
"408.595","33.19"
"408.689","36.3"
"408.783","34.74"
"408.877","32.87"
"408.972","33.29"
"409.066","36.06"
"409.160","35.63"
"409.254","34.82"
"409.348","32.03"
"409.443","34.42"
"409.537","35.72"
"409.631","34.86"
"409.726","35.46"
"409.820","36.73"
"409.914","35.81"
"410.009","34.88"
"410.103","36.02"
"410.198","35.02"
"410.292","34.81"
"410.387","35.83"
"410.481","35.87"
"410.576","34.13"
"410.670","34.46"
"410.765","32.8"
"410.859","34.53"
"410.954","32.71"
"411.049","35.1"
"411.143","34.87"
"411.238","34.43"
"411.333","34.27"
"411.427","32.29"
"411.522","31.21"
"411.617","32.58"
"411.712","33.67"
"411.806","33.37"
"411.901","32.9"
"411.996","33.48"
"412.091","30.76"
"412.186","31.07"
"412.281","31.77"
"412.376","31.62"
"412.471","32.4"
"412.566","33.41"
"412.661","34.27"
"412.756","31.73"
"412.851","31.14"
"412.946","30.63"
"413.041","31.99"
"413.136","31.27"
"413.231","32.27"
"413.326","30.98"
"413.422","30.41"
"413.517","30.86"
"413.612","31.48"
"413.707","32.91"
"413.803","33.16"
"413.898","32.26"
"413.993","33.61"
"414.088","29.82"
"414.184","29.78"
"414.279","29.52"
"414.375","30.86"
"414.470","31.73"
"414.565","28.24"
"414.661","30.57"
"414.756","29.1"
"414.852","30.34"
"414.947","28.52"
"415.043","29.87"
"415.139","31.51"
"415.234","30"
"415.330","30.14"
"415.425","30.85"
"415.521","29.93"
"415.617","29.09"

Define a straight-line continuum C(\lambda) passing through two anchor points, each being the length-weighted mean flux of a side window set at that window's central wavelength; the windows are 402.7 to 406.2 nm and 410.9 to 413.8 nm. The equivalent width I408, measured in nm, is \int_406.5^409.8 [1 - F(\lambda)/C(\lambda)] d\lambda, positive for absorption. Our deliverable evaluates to -0.16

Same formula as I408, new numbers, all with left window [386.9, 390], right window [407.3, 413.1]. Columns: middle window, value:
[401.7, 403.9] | 0.255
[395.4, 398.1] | 0.076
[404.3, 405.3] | 0.100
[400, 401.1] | 0.096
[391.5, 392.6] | 0.047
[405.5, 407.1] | 0.127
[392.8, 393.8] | 0.048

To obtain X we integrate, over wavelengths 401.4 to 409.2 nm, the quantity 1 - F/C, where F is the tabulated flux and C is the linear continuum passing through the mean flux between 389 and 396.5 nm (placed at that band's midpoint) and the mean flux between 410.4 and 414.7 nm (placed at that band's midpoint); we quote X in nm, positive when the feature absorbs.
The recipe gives 0.37 nm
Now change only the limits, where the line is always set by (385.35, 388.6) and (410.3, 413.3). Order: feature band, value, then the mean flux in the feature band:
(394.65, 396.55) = 0.06 nm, 35.1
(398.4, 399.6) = 0.08 nm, 33.3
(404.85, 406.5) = 0.13 nm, 31.6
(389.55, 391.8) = 0.08 nm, 36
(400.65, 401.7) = 0.09 nm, 32.2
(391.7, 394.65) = 0.14 nm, 35.1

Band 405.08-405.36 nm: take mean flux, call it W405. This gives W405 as 31.2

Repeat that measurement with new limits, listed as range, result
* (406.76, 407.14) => 33.3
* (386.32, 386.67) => 39.7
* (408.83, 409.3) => 34.5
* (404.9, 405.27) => 31.5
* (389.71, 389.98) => 37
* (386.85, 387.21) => 37.8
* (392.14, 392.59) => 35.2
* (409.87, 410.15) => 35.5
